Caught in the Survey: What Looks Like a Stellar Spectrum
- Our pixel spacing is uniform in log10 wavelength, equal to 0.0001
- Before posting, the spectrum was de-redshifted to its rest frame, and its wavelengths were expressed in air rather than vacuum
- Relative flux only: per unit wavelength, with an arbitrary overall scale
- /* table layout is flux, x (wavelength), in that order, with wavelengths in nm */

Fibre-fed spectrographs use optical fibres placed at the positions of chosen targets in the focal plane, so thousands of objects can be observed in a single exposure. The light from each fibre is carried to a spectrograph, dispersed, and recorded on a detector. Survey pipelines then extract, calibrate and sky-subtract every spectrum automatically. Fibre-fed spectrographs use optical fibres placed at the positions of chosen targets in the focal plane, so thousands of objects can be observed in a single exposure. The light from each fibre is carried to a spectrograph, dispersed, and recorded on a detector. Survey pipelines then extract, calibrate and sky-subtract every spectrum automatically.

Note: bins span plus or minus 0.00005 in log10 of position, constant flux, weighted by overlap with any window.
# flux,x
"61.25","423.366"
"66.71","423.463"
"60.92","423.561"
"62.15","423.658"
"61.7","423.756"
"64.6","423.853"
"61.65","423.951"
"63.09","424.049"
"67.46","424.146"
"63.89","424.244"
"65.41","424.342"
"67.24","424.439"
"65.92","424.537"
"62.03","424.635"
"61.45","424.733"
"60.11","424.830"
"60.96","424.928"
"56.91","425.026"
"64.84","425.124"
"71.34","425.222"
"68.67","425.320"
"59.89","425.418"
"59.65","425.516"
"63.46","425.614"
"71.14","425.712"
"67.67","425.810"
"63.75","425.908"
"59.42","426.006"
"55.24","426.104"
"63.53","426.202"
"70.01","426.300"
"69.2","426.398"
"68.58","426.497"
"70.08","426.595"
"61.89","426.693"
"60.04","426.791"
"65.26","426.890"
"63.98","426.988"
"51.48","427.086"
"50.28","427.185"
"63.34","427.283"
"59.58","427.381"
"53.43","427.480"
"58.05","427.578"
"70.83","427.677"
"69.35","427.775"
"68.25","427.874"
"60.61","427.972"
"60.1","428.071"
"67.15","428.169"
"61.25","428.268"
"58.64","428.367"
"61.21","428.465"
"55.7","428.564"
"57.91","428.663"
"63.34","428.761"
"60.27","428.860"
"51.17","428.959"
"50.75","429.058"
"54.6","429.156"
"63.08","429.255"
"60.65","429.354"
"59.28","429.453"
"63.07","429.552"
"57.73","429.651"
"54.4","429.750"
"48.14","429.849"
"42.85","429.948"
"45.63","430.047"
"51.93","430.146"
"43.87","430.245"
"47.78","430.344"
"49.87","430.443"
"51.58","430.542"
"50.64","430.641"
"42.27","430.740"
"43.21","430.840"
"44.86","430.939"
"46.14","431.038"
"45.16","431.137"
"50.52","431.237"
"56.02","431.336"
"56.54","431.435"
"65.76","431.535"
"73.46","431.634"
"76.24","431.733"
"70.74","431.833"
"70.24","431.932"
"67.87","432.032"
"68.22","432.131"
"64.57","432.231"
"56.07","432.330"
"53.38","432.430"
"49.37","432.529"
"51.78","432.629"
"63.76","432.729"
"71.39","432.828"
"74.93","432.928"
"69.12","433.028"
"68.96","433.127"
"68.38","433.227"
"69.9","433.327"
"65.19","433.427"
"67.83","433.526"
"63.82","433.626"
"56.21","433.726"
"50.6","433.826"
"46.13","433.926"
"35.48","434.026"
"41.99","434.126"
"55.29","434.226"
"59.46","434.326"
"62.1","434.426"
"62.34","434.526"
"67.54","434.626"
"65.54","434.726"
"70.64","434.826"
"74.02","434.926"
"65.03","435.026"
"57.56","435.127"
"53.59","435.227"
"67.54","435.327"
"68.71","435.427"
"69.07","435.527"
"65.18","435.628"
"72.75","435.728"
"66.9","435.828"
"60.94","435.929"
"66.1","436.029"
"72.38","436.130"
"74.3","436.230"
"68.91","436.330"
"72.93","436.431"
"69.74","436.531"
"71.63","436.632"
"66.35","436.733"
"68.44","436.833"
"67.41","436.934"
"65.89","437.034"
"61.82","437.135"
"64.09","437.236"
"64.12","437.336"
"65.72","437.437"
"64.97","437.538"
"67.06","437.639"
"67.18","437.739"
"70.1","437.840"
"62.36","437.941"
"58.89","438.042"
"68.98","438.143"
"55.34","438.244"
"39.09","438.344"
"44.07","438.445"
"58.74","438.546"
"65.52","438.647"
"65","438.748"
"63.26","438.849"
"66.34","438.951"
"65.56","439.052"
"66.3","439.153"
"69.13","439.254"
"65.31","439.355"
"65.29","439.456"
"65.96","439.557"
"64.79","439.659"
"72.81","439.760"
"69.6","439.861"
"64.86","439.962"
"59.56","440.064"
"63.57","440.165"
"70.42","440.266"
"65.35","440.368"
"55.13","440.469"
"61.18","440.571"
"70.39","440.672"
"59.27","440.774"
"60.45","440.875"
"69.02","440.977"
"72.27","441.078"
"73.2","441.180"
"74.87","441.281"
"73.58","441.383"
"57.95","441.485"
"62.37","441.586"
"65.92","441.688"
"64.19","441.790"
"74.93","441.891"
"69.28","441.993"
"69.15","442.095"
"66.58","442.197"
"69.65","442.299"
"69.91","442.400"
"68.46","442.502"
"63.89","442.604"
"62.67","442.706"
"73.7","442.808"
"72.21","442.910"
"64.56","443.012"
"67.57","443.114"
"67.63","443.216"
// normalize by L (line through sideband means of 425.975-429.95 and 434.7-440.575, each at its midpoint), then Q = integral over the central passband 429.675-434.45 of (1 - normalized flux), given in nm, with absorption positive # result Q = 0.42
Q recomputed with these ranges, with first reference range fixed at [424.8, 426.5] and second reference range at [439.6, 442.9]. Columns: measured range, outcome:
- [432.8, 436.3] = 0.11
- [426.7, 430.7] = 0.46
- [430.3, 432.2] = 0.24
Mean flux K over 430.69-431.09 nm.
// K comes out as 44.1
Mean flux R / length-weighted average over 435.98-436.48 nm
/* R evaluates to 70.9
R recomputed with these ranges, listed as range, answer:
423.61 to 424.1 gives 62.7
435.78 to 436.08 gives 64.5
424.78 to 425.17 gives 60.7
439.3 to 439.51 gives 65.6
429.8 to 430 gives 45.5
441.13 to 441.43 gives 73.9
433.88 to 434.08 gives 40.7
